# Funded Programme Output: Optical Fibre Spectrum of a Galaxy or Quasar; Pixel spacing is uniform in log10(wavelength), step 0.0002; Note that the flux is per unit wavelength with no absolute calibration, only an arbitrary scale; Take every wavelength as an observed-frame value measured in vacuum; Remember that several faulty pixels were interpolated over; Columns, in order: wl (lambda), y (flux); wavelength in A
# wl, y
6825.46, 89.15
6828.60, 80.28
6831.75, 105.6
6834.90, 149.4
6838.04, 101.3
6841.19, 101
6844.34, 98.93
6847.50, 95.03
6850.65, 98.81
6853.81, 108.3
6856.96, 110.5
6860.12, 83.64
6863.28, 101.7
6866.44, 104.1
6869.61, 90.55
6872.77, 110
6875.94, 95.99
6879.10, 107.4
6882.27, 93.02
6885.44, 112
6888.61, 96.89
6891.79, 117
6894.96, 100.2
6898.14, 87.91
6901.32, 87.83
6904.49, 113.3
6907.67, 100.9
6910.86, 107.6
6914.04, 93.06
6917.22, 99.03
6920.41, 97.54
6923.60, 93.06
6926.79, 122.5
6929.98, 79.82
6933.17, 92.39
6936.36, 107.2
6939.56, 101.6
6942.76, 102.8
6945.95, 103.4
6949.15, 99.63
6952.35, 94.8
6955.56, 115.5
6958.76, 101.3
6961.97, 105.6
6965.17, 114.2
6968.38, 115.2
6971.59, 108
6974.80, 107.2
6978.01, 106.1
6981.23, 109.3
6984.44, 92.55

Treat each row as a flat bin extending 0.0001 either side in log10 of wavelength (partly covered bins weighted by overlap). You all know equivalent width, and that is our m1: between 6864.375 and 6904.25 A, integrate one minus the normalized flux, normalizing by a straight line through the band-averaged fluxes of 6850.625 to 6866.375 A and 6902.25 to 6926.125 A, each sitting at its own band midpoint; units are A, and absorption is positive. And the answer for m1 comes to 0.2 A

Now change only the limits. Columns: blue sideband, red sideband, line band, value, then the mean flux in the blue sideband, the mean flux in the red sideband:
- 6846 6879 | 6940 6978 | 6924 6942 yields 0.7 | 100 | 106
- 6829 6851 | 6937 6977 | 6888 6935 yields 2.9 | 106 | 106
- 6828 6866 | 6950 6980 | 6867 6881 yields 0.4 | 103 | 107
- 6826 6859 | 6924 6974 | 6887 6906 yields 0.7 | 104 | 104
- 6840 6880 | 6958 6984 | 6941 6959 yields 0.6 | 100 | 108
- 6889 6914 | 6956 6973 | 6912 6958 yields 2.3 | 101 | 109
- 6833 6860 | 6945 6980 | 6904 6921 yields 0.8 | 107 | 107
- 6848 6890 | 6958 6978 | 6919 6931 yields 0.7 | 101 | 109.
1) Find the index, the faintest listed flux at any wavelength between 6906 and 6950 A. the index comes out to 79.82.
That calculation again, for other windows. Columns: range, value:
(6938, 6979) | 94.8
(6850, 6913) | 83.64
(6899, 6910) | 87.83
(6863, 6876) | 90.55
